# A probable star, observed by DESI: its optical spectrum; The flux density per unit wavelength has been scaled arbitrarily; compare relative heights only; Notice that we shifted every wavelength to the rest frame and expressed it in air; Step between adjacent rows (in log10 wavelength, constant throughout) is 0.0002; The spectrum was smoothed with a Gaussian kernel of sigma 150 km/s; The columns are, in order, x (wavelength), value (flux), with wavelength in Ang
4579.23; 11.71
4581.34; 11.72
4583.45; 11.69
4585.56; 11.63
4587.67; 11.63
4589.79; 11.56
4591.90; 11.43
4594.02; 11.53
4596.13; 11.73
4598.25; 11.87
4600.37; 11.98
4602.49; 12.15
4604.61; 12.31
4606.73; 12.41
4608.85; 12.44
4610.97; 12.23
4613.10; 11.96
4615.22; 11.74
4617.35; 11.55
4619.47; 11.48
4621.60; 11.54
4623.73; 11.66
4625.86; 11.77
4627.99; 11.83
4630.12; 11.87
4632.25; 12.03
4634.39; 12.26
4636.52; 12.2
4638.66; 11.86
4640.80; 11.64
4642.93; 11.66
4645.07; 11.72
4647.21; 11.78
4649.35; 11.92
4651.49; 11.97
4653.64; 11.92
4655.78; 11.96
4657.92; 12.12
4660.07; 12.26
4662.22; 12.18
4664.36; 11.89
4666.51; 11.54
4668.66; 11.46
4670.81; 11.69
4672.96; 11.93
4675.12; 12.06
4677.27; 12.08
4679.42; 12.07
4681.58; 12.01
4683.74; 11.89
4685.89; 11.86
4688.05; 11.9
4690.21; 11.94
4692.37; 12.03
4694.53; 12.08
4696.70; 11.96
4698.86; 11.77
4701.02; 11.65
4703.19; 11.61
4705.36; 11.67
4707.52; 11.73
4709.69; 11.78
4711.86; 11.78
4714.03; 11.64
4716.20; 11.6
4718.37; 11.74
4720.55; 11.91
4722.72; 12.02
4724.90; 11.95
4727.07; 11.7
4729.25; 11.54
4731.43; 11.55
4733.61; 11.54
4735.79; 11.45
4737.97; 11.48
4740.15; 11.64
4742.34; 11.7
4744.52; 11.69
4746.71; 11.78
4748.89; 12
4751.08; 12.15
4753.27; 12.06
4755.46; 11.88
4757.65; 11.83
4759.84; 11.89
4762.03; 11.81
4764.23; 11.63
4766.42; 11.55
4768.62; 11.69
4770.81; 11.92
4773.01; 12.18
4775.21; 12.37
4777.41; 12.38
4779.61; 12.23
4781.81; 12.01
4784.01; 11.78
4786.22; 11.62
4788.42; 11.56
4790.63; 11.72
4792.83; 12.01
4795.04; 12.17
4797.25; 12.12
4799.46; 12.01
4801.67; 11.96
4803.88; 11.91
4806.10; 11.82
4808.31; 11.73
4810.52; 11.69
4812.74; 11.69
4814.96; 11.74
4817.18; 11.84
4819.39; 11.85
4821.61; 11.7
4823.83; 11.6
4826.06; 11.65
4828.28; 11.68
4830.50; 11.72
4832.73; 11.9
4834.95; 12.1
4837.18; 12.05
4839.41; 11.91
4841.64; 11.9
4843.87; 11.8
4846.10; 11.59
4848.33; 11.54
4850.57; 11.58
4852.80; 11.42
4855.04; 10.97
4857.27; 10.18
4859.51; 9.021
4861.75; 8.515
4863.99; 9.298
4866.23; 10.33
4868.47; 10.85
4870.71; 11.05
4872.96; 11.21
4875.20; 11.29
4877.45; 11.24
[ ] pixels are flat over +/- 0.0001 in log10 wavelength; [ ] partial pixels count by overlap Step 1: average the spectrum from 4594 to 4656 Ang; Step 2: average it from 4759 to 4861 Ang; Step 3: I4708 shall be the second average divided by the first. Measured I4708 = 0.98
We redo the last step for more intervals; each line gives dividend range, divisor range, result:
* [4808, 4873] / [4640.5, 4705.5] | 0.95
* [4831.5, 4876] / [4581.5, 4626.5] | 0.93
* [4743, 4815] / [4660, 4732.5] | 1.01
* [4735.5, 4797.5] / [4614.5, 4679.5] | 1.00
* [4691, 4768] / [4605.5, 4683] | 0.99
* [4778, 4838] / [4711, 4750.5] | 1.01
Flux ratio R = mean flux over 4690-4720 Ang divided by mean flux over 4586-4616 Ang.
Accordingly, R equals 1.0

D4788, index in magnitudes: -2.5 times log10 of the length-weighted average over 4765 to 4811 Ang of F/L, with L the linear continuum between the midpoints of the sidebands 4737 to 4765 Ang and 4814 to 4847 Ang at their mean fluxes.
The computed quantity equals -0.01 mag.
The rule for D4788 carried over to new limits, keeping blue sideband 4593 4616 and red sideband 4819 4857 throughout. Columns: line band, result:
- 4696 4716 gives 0.014 mag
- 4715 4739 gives 0.015 mag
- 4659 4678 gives 0.004 mag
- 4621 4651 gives 0.013 mag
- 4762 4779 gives -0.017 mag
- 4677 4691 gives -0.004 mag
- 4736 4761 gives -0.001 mag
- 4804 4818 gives -0.004 mag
